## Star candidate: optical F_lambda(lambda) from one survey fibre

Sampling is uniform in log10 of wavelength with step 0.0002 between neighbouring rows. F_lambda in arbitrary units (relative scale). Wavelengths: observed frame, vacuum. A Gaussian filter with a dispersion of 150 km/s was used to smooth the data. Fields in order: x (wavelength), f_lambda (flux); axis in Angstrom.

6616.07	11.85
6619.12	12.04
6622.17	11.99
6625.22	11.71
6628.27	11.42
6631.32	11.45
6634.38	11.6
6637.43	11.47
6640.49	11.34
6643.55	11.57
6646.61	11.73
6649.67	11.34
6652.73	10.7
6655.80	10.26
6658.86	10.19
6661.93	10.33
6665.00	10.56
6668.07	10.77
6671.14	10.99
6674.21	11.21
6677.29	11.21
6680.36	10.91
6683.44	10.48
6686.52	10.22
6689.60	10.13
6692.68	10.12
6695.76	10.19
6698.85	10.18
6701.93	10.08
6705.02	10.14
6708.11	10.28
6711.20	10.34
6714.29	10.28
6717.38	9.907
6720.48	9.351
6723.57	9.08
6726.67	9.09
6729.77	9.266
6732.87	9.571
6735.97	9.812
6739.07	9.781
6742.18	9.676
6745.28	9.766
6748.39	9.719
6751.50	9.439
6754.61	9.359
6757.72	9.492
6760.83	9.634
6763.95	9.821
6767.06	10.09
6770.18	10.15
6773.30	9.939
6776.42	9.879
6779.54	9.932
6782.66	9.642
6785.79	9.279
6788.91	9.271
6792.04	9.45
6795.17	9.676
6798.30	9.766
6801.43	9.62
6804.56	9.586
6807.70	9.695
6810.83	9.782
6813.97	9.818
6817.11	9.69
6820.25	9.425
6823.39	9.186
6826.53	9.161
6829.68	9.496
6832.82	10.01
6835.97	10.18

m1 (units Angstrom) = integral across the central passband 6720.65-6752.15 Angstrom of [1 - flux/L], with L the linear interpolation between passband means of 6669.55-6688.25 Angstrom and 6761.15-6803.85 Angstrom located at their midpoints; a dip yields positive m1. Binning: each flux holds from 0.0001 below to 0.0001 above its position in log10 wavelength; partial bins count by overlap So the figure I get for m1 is 2.2 Angstrom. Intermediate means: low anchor 10.8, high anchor 9.73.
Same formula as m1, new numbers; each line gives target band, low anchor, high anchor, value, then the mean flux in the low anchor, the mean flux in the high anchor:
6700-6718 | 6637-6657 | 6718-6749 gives -0.3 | 11.2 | 9.52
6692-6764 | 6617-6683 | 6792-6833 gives 4.5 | 11.2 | 9.59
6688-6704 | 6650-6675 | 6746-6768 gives 0.2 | 10.6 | 9.64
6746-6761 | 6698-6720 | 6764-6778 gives 0.8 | 10.1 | 10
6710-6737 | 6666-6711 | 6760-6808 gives 1.6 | 10.5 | 9.71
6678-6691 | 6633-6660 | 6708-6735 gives -0.1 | 11.1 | 9.66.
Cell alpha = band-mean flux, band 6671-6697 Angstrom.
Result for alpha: 10.6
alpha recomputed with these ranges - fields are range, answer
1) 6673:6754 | 9.99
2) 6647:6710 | 10.5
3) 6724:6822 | 9.64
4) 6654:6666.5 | 10.3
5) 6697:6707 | 10.1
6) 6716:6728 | 9.35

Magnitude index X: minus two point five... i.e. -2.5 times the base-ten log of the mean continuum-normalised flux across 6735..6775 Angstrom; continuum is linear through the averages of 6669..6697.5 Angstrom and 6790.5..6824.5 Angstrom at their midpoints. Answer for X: 0.032 mag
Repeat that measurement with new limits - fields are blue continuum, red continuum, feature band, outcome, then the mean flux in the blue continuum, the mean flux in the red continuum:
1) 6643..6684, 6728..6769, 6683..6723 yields 0.02 mag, 10.9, 9.65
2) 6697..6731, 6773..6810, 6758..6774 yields -0.02 mag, 9.82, 9.64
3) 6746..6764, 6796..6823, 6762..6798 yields -0.02 mag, 9.56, 9.65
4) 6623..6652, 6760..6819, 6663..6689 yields 0.03 mag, 11.5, 9.72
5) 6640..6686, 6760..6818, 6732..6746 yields 0.05 mag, 10.9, 9.72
